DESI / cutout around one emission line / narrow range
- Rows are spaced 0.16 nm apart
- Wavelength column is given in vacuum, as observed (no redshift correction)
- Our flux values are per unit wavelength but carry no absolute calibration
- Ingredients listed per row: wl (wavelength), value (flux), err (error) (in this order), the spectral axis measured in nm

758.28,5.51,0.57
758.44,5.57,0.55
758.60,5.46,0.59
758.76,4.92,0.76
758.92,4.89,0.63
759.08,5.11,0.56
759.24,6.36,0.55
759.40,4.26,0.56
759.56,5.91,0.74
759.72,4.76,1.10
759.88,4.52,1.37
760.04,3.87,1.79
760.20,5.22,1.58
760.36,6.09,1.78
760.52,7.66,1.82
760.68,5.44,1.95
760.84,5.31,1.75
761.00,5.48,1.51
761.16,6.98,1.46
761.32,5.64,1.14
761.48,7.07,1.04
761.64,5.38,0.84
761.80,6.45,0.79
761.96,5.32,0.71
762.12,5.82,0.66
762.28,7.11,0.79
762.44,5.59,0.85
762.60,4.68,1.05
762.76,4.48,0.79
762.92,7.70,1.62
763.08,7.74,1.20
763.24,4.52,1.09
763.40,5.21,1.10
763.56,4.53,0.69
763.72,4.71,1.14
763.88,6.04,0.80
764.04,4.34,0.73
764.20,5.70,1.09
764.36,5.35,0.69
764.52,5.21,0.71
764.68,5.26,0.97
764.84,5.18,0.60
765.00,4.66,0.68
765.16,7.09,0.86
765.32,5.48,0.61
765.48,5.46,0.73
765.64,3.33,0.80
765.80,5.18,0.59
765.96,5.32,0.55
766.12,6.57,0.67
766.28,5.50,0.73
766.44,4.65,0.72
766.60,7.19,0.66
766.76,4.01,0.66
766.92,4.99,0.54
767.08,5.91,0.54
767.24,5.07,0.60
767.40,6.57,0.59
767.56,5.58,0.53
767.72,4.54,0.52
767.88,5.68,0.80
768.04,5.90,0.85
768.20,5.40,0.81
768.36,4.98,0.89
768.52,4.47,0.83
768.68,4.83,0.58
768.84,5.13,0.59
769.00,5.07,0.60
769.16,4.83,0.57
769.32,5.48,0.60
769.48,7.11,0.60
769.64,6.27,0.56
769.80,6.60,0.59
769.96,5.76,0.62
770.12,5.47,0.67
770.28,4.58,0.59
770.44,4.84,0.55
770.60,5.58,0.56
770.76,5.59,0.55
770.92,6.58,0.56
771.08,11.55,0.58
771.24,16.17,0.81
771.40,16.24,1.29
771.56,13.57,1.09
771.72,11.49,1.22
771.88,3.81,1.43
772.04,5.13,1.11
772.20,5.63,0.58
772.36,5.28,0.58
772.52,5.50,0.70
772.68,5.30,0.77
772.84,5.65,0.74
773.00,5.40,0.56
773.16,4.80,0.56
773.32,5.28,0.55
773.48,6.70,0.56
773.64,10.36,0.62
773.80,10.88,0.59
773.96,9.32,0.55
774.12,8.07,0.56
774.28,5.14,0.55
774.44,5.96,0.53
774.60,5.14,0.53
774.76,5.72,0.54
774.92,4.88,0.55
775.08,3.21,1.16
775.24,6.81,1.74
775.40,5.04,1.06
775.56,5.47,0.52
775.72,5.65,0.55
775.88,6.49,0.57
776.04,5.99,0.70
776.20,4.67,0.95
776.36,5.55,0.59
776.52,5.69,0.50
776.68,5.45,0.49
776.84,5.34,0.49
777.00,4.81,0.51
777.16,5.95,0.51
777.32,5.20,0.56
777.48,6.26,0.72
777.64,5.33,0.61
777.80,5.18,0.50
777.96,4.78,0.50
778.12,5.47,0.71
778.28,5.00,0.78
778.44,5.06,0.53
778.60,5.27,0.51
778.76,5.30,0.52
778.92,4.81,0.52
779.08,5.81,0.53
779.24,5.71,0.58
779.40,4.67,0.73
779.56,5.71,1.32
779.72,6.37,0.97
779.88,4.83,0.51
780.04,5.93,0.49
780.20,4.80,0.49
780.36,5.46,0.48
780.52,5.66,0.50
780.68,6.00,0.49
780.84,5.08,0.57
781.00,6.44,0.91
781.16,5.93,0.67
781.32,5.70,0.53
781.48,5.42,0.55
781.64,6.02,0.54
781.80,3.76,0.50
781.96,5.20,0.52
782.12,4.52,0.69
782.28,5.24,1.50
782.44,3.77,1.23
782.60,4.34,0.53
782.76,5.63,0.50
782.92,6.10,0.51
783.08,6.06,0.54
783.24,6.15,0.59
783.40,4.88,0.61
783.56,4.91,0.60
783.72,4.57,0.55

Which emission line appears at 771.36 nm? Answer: H-alpha 6563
